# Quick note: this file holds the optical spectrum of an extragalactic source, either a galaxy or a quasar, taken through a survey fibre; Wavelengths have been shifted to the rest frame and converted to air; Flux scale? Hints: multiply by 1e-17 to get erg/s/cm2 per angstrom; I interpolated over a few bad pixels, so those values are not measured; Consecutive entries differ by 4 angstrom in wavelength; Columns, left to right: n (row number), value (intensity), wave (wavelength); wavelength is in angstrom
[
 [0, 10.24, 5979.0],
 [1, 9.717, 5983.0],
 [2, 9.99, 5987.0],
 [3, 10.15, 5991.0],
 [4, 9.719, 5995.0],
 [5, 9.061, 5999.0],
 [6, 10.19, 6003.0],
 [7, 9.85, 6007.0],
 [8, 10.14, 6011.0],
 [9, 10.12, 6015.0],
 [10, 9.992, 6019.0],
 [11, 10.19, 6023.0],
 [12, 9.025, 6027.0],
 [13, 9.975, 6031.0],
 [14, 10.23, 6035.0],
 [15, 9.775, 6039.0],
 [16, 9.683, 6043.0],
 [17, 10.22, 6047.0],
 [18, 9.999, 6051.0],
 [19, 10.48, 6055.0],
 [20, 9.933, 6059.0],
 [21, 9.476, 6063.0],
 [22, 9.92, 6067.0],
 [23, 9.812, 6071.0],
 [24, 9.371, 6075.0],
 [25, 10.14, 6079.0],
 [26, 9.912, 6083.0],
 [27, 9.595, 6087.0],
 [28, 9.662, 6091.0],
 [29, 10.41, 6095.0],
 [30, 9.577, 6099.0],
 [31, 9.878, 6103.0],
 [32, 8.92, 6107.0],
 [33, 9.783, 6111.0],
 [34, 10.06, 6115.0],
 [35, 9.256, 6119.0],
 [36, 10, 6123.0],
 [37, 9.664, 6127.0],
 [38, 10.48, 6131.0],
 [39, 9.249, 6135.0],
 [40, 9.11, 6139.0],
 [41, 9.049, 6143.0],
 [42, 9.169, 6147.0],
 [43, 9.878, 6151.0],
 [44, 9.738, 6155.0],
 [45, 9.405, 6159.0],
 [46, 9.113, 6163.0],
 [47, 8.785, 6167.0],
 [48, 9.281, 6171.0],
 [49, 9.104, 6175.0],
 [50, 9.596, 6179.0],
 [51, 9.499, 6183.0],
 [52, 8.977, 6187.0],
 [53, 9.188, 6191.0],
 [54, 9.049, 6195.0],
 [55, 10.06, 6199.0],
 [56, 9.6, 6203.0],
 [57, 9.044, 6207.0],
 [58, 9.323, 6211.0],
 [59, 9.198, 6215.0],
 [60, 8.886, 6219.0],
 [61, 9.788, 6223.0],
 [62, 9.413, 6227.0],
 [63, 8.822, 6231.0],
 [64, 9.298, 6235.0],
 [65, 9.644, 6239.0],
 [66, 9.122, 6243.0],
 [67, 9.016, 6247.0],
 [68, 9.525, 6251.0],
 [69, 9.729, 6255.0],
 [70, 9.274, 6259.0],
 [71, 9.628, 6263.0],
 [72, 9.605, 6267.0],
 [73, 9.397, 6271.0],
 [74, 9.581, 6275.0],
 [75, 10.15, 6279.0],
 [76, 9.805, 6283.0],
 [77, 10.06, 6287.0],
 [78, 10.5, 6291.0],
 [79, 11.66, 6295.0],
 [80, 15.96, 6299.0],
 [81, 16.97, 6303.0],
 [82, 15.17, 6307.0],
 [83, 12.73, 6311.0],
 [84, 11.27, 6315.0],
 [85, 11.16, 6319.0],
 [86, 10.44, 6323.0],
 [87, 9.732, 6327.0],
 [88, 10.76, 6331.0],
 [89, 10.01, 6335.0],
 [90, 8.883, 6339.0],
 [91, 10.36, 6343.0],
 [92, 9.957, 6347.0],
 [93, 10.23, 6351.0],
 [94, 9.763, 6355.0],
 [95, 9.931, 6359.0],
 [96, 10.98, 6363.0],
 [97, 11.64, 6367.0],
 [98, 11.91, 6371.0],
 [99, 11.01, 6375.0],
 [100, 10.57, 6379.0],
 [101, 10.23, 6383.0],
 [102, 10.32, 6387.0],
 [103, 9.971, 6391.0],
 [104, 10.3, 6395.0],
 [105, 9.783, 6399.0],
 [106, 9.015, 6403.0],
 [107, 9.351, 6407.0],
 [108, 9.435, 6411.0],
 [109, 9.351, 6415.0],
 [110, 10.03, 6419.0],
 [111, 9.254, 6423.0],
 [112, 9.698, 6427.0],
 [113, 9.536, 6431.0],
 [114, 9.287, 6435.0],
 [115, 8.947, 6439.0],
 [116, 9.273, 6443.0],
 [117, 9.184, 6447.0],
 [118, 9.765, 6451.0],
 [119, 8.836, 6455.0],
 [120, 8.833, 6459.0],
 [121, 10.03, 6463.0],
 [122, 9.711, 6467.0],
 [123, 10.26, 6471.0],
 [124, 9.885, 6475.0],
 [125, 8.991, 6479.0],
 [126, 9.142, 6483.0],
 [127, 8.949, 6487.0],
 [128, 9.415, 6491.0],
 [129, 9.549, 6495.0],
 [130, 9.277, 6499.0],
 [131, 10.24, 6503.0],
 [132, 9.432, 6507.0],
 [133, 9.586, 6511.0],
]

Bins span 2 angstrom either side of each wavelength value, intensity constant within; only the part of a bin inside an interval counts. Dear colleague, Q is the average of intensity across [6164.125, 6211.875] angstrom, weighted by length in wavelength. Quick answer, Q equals 9.29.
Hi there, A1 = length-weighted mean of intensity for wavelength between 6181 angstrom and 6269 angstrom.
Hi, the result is 9.35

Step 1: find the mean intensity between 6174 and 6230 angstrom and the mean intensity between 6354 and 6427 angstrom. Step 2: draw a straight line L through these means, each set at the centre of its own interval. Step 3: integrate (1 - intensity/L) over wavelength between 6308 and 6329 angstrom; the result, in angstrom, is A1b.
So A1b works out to -3.0 angstrom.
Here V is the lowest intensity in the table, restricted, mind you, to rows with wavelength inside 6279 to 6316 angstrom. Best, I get 9.805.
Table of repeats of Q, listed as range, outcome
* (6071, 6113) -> 9.73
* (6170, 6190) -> 9.29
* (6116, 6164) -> 9.53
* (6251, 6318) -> 11.3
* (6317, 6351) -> 10.2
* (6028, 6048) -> 9.92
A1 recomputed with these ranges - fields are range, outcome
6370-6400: 10.5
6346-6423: 10.2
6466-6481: 9.71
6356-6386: 10.8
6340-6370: 10.4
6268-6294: 9.97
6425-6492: 9.4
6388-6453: 9.52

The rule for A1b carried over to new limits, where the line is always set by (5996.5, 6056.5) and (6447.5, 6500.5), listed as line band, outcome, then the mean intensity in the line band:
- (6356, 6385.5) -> -4.04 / 10.8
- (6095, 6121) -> 0.50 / 9.64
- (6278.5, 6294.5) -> -1.05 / 10.3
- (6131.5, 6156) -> 0.94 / 9.42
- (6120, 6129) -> 0.04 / 9.77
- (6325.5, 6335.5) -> -0.65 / 10.2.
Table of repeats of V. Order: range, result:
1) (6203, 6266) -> 8.822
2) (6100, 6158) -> 8.92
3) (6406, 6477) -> 8.833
